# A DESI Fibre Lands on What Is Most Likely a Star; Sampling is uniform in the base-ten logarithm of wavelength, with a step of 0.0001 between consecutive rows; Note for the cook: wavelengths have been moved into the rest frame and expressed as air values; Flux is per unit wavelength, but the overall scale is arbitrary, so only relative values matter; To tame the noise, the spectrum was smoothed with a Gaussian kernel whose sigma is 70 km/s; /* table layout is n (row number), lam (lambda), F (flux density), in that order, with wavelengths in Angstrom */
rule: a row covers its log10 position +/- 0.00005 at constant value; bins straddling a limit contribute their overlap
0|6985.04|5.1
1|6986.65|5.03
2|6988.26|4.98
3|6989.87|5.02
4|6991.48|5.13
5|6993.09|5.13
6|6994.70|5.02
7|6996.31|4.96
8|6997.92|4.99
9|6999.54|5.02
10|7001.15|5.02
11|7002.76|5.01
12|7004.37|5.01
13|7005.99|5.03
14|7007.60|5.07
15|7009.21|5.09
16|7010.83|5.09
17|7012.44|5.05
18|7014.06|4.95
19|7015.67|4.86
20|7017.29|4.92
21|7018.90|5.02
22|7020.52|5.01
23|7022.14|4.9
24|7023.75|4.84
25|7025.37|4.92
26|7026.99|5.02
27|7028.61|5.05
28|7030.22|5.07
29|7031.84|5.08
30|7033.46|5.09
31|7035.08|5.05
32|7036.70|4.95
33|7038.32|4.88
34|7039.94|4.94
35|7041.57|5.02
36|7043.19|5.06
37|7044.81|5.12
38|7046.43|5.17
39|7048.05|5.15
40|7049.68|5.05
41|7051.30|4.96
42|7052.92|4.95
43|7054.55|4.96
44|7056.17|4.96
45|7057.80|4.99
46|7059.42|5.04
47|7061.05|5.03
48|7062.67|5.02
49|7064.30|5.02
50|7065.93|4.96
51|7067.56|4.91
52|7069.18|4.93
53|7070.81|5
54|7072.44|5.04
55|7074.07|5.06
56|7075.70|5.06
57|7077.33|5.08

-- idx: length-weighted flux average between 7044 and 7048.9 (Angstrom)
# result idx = 5.14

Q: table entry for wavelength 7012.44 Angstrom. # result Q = 5.05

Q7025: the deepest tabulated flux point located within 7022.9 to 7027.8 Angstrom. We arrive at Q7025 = 4.84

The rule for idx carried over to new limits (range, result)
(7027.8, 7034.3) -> 5.08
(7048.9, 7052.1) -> 5.01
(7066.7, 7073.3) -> 4.97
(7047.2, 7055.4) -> 5.02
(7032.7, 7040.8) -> 4.98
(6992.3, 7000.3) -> 5.02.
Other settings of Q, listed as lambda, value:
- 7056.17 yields 4.96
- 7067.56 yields 4.91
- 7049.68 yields 5.05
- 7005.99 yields 5.03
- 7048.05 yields 5.15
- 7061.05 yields 5.03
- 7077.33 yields 5.08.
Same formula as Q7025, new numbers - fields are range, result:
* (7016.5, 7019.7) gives 4.92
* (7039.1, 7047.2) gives 4.94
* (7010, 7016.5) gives 4.86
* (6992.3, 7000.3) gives 4.96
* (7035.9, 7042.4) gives 4.88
